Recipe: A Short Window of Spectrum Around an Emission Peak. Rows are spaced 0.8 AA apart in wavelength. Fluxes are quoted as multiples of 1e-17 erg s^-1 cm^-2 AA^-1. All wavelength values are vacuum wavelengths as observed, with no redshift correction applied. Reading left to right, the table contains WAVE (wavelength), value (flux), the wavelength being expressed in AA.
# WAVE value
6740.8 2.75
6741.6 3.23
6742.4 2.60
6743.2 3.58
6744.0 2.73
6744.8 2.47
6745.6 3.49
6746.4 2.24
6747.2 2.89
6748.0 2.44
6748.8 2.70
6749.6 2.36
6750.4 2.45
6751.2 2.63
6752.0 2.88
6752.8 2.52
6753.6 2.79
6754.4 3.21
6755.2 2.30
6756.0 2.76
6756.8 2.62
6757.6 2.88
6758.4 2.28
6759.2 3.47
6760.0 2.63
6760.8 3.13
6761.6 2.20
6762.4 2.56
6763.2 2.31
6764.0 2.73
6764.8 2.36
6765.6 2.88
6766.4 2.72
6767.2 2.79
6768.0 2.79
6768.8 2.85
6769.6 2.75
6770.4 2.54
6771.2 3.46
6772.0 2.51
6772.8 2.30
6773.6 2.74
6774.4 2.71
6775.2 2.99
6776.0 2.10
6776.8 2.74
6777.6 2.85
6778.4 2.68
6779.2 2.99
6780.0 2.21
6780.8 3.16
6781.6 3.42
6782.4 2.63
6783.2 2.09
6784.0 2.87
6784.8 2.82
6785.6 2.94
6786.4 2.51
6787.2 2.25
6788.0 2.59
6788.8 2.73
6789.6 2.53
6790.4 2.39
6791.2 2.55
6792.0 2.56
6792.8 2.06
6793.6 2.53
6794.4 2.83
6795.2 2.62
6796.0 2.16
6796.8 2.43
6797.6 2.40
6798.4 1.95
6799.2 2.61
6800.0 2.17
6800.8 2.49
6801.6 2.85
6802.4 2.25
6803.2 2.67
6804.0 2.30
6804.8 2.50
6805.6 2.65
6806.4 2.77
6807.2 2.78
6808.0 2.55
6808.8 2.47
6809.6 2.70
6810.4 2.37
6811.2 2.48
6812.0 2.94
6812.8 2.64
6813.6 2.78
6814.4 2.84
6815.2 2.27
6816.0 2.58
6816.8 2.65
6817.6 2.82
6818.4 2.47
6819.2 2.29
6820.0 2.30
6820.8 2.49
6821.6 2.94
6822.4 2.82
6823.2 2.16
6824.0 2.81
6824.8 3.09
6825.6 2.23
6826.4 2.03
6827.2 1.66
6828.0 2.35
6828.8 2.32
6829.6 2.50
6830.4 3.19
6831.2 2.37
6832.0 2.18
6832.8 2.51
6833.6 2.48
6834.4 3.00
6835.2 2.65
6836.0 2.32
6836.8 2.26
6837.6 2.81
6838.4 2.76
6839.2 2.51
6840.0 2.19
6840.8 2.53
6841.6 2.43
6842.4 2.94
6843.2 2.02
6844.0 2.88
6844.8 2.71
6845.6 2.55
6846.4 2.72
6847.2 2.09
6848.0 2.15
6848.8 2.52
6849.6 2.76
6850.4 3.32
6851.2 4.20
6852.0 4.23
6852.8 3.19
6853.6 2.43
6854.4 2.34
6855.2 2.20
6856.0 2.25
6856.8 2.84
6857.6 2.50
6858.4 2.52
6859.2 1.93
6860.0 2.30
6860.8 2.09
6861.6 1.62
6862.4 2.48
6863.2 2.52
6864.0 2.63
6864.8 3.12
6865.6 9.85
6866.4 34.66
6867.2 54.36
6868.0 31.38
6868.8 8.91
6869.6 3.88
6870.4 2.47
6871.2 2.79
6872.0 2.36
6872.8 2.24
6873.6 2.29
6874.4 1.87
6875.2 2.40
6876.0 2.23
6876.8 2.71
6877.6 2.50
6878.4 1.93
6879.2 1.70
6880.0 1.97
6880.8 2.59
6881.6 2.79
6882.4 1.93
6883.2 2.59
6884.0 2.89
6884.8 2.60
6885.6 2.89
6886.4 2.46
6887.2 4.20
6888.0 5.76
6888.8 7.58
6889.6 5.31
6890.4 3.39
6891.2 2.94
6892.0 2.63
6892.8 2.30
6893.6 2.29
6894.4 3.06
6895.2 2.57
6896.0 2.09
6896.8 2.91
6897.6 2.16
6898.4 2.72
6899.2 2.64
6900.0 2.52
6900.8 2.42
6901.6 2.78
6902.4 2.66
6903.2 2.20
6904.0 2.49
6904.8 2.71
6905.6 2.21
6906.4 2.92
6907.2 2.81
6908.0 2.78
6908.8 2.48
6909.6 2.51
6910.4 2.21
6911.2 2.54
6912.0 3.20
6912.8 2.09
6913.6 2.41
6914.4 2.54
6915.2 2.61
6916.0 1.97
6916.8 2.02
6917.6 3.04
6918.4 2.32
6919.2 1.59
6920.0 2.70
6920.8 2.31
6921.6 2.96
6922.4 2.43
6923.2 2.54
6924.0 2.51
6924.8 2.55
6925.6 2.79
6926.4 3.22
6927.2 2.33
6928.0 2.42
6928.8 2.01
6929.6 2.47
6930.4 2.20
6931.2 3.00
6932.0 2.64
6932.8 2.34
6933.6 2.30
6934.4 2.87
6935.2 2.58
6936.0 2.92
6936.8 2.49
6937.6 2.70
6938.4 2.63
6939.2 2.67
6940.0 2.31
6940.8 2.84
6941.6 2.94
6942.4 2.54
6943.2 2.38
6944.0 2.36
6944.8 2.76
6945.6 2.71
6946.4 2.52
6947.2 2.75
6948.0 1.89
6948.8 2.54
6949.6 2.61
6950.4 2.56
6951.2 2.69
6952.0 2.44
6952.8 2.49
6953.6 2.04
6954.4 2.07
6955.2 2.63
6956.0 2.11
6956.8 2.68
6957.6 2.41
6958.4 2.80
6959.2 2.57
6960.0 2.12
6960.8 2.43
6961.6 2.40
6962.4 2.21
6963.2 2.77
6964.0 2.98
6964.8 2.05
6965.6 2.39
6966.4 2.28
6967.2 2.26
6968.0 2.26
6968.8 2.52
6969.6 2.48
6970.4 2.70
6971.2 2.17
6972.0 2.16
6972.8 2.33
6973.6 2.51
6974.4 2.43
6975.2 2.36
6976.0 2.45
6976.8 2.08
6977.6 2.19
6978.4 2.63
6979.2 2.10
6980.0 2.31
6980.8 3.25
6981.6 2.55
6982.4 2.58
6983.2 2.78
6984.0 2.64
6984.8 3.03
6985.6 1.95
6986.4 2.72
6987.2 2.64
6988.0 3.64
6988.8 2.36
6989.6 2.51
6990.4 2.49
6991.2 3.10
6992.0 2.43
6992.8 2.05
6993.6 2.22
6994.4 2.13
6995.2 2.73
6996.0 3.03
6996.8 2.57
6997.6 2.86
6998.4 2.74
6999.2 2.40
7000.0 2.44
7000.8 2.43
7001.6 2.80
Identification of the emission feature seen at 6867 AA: Halpha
